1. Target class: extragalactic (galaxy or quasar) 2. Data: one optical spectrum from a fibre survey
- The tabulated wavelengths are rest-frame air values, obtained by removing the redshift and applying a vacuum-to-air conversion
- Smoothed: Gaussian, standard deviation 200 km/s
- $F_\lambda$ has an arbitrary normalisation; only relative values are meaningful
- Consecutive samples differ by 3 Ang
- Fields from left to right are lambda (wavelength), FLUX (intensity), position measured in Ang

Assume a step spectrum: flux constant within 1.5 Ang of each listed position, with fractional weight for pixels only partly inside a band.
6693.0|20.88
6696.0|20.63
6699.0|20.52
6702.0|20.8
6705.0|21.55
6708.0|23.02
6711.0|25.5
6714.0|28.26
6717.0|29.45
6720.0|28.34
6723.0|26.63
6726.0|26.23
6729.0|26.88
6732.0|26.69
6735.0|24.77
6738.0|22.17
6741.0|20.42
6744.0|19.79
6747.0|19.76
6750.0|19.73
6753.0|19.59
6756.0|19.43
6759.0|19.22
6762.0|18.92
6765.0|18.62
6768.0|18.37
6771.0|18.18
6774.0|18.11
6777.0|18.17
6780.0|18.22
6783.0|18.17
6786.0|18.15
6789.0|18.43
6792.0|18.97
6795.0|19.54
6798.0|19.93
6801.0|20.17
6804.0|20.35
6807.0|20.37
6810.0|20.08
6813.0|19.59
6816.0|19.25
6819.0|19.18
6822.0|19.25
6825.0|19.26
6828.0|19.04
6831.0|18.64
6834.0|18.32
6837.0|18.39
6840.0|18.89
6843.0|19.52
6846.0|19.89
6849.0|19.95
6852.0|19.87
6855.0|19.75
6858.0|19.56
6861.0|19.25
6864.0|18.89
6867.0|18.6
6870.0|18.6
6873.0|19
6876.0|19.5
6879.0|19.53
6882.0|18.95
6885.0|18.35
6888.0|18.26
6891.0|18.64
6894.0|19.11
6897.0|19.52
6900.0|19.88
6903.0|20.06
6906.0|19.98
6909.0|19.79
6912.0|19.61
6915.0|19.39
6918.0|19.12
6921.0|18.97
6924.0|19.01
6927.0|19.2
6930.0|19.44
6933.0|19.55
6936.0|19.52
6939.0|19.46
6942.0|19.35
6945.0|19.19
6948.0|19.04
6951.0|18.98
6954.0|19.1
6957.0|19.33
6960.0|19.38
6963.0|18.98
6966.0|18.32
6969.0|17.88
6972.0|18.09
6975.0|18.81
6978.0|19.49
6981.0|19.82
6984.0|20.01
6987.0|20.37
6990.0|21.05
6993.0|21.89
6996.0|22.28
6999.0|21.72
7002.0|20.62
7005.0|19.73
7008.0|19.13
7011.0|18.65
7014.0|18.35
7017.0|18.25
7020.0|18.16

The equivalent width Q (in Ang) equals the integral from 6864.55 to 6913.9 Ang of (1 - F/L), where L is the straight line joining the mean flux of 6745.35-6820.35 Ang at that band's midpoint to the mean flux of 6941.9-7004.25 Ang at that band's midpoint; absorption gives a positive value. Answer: 0.6 Ang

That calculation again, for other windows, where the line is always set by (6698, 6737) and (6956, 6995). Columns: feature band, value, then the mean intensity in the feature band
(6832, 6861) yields 4.0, 19.3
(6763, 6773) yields 2.4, 18.4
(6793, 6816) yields 3.4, 19.9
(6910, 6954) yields 2.6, 19.3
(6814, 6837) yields 3.9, 19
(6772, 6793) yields 4.9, 18.3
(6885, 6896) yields 1.4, 18.7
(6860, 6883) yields 3.0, 19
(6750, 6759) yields 1.8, 19.5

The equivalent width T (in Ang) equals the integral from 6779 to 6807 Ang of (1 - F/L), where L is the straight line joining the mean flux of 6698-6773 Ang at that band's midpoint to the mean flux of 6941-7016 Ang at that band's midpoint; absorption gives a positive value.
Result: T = 3.4 Ang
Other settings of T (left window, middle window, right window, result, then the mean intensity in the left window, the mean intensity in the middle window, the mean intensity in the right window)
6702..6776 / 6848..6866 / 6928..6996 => 1.2 Ang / 22.4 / 19.5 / 19.5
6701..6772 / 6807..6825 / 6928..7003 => 1.7 Ang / 22.6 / 19.5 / 19.7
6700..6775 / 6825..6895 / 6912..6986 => 5.0 Ang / 22.4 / 19.1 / 19.2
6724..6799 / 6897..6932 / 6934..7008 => 0.6 Ang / 20.3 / 19.5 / 19.7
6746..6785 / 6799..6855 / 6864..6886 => -1.7 Ang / 18.8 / 19.5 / 18.9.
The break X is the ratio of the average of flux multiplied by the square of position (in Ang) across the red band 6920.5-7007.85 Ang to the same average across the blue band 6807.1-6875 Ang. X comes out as 1.06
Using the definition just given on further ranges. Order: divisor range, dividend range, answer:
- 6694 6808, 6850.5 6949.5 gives 0.94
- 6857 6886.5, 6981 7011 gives 1.12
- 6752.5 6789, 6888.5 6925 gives 1.09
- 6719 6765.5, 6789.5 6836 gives 0.89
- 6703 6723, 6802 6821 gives 0.79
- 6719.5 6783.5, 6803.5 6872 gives 0.94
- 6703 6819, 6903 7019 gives 0.97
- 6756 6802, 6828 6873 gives 1.04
